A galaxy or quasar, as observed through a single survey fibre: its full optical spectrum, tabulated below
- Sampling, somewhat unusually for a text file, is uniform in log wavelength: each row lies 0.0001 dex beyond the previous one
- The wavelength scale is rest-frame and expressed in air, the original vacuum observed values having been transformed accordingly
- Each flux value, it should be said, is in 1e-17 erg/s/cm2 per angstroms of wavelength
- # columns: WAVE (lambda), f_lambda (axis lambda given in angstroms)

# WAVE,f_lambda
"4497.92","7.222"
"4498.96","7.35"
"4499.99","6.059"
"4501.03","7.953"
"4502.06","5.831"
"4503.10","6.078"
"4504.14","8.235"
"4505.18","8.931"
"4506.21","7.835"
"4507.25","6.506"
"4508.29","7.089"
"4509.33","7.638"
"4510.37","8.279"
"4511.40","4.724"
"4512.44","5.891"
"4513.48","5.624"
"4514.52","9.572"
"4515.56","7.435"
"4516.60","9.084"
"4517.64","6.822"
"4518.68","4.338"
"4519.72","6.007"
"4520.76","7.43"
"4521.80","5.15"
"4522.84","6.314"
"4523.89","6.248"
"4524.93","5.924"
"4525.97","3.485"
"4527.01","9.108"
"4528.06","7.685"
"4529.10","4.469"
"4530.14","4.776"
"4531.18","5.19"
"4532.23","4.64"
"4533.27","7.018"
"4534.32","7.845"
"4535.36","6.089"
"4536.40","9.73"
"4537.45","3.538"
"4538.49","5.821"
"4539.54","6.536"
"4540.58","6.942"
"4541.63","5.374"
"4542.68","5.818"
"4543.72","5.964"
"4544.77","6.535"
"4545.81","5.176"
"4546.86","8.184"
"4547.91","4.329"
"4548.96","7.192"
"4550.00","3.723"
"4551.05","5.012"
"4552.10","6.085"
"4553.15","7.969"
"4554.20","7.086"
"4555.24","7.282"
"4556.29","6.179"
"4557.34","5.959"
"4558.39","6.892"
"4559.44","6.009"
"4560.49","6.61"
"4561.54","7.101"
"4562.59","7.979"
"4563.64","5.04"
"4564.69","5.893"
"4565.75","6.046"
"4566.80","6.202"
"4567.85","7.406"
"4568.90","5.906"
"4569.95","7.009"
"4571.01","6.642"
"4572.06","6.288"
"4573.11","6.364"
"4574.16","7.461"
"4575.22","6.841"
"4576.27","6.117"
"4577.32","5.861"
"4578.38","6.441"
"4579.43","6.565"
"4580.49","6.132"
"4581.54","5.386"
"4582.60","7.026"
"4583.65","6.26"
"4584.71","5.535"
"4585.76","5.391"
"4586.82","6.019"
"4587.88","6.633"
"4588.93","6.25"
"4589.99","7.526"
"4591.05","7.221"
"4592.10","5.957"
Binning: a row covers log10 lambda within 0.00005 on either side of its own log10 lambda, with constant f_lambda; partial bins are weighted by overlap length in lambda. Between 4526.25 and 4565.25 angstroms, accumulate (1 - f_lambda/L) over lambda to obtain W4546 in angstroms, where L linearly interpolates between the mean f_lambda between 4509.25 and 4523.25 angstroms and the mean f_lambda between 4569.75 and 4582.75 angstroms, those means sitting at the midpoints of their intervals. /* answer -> 1.8 angstroms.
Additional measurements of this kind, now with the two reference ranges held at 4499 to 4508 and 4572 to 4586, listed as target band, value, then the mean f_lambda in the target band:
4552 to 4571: -0.33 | 6.6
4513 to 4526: 0.87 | 6.53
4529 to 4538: 1.10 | 5.99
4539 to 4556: 1.17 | 6.2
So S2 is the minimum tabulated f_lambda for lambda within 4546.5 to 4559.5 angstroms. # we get 3.723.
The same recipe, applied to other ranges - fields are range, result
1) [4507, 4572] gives 3.485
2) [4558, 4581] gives 5.04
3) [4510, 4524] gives 4.338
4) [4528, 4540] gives 3.538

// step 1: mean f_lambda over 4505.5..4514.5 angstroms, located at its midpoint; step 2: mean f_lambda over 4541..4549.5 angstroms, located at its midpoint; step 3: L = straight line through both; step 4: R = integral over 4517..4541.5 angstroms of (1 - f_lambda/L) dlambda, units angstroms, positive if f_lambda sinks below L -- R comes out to 1.2 angstroms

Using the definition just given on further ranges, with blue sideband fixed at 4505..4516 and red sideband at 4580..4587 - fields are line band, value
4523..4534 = 1.6 angstroms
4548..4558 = 0.4 angstroms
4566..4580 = -0.9 angstroms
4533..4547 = 0.6 angstroms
